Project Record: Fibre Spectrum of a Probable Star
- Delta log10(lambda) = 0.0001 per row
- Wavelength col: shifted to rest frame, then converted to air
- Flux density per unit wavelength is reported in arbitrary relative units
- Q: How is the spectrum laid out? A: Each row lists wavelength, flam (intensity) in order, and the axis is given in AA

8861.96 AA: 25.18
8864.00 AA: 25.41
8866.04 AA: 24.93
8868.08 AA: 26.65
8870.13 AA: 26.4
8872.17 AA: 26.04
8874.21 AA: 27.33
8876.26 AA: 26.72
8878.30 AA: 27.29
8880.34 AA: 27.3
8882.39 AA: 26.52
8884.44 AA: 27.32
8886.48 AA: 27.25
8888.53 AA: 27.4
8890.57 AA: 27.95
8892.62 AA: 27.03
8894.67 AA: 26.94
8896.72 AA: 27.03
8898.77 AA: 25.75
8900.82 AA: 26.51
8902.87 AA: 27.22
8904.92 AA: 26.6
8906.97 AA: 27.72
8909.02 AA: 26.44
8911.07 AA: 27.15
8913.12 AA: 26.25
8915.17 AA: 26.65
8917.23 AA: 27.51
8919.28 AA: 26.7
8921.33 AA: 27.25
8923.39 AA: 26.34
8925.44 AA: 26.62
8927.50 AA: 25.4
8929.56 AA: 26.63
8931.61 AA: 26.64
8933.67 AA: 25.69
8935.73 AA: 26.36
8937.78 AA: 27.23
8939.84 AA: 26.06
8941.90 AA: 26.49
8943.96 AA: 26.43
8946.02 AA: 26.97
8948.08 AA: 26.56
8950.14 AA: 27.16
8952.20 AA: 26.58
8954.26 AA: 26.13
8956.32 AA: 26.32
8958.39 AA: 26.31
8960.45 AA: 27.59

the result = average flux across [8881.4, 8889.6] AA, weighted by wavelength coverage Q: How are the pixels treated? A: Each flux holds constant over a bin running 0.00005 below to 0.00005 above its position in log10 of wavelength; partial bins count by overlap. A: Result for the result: 27.1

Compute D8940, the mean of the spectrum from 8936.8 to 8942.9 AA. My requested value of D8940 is 26.6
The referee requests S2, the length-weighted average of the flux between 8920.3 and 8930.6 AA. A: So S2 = 26.5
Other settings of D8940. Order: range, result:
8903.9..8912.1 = 27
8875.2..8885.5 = 27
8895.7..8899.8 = 26.4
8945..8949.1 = 26.8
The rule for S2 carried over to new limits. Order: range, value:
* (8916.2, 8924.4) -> 26.9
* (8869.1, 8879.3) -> 26.7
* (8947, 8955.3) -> 26.6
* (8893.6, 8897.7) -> 27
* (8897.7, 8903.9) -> 26.5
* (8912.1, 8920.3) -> 26.8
